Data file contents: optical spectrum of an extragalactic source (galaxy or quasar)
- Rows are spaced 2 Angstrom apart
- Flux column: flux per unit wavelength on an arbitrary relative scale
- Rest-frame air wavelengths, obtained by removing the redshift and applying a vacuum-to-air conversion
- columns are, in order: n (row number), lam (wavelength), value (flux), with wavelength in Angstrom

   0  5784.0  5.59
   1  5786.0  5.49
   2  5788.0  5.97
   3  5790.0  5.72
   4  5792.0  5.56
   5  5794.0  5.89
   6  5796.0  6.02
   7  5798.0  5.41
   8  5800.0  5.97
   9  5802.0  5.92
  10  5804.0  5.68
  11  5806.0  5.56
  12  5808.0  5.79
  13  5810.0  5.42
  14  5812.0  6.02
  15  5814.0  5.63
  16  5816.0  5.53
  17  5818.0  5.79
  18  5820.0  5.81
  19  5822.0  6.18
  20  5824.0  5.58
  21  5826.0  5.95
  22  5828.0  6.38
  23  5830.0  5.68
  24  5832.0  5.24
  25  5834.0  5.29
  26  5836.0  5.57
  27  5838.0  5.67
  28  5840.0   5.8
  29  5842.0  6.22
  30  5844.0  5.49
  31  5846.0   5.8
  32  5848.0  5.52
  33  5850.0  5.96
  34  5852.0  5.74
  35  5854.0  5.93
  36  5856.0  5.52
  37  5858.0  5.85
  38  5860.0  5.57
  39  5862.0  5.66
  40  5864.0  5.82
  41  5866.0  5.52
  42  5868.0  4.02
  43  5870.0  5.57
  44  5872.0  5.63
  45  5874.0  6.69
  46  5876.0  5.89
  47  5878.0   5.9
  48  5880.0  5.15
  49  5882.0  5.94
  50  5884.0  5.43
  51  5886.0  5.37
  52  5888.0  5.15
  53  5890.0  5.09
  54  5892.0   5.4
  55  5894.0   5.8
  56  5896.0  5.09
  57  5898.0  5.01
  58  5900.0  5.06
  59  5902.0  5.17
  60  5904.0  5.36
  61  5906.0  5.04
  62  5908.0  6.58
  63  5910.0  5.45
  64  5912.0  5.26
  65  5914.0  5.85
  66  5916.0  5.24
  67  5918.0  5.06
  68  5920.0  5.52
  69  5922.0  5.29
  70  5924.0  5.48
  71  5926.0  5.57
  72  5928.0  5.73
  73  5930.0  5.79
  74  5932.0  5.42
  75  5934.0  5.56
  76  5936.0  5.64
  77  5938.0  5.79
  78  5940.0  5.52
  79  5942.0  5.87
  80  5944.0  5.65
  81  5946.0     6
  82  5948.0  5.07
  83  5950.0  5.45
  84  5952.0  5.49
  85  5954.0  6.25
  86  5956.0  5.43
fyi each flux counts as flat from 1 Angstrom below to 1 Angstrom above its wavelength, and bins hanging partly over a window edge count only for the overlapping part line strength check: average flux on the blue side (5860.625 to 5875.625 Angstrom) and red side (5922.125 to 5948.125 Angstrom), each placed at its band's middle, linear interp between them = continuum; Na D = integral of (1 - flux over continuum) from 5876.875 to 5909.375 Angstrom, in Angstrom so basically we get 1.1 Angstrom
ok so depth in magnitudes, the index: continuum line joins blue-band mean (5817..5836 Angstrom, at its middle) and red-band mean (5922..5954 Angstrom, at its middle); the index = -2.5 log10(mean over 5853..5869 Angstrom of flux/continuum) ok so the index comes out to 0.04 mag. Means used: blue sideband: 5.76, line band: 5.49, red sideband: 5.61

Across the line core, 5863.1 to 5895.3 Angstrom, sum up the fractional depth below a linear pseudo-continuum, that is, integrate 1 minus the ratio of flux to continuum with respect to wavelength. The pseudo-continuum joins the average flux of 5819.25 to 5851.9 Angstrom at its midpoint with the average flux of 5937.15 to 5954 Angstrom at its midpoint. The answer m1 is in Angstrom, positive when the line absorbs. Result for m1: 1.09 Angstrom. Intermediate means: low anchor 5.76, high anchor 5.64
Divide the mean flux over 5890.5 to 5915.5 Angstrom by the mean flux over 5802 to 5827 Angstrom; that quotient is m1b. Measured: 0.94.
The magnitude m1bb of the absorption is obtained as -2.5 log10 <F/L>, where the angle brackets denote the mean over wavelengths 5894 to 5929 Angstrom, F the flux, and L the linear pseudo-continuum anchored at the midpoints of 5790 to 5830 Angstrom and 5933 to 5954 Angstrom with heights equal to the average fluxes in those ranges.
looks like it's 0.051 mag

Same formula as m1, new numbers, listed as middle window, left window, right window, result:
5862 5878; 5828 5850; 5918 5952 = 0.1 Angstrom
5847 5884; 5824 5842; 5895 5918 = -0.6 Angstrom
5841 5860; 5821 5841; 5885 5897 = -0.6 Angstrom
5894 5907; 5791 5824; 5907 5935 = 1.0 Angstrom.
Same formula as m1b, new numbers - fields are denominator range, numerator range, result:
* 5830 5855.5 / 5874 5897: 0.97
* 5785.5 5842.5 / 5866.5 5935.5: 0.95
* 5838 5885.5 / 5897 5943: 0.97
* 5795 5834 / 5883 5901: 0.92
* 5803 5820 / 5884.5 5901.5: 0.92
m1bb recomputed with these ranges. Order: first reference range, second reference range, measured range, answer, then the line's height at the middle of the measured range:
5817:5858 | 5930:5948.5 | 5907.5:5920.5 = 0.03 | 5.67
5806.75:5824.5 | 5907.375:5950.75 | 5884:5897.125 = 0.06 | 5.63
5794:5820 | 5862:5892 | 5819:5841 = -0.01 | 5.66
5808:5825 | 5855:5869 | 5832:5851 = -0.02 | 5.57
